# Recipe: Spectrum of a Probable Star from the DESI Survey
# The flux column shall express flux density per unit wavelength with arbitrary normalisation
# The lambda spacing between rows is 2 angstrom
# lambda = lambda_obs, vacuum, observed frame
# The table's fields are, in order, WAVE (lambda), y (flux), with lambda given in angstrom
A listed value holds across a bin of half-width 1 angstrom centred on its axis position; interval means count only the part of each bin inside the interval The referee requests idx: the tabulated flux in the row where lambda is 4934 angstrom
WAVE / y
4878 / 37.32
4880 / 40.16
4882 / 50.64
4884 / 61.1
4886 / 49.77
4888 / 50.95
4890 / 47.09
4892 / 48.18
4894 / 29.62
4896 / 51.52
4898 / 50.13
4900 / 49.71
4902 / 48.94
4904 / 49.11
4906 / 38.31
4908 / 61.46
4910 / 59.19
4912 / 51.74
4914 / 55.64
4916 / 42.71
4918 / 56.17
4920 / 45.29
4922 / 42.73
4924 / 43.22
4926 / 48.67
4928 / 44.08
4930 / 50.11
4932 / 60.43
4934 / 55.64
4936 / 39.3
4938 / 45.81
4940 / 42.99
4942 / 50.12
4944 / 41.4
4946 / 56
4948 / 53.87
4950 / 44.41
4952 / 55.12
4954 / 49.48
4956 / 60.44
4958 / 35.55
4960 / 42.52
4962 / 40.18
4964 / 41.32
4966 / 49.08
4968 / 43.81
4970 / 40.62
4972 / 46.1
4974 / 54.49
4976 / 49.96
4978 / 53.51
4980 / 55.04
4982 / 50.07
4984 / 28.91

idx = 55.64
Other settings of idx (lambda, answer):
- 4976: 49.96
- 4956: 60.44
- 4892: 48.18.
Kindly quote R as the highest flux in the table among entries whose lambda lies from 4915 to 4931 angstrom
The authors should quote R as 56.17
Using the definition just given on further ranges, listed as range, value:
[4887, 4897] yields 51.52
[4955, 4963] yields 60.44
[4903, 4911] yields 61.46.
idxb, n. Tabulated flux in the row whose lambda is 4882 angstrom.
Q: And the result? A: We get 50.64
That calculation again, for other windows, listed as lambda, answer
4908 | 61.46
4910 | 59.19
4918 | 56.17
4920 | 45.29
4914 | 55.64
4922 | 42.73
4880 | 40.16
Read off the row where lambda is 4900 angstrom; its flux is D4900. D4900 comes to 49.71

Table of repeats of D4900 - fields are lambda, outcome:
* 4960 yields 42.52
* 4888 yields 50.95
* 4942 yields 50.12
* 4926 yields 48.67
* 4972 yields 46.1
